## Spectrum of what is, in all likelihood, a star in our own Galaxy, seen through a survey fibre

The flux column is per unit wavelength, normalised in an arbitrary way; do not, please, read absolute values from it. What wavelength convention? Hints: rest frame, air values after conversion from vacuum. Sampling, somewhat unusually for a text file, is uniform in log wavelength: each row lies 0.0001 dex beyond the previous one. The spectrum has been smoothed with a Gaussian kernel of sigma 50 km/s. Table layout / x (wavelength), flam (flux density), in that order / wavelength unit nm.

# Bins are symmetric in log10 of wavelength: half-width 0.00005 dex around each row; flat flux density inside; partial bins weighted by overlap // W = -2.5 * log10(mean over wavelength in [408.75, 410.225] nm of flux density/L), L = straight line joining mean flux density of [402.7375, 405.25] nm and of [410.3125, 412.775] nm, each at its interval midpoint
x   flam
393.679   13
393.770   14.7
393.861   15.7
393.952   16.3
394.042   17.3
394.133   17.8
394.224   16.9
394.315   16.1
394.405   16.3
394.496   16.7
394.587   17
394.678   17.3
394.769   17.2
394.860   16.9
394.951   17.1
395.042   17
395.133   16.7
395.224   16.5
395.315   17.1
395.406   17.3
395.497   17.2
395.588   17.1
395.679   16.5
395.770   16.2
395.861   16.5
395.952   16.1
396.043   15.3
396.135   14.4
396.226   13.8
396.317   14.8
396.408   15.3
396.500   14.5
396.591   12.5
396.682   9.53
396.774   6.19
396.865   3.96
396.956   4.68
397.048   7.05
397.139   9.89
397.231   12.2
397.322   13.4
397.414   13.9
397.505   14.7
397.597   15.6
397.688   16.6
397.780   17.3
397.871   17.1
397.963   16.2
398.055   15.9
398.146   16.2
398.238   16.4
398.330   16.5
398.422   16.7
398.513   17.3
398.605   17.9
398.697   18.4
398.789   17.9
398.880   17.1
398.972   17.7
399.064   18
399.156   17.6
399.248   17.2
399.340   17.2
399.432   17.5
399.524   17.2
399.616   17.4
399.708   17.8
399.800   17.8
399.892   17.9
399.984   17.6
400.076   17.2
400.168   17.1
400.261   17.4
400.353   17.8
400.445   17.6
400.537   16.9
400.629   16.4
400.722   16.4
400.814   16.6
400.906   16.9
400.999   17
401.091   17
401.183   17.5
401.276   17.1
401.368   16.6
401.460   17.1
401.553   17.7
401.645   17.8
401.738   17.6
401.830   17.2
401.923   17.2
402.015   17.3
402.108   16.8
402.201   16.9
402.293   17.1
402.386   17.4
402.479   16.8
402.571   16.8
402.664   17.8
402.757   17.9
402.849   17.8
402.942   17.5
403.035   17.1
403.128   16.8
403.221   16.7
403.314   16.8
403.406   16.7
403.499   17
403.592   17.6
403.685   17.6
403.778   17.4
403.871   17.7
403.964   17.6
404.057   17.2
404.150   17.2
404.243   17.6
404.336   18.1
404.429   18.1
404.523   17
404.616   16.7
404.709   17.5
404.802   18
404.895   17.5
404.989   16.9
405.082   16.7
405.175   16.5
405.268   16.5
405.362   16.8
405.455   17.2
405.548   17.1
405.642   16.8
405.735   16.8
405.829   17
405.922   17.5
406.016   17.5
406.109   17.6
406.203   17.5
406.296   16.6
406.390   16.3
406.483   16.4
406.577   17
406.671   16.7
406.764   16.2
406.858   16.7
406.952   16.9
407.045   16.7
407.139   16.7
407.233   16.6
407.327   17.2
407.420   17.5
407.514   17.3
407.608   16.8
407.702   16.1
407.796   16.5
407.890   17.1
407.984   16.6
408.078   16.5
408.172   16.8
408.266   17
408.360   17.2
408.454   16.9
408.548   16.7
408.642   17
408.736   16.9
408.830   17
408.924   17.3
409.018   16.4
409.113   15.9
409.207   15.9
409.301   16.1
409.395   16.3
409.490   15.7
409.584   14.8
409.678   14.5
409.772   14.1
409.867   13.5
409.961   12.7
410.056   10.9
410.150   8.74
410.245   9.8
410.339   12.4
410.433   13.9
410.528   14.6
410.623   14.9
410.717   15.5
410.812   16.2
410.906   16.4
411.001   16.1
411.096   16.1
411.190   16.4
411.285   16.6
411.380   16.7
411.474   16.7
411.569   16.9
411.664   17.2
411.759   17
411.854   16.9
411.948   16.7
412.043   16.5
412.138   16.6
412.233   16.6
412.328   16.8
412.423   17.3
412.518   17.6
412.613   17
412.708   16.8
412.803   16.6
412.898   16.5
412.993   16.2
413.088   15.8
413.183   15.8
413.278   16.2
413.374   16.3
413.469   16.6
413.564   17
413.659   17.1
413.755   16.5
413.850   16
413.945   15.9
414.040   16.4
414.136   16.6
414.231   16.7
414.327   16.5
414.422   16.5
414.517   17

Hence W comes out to 0.14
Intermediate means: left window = 17.3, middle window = 14.6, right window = 16.3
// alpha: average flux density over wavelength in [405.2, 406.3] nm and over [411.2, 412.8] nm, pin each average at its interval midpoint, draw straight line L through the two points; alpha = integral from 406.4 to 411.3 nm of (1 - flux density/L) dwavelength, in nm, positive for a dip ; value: 0.35 nm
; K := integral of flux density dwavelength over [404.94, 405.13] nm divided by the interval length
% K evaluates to 16.8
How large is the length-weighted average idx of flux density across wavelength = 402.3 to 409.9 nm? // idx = 16.9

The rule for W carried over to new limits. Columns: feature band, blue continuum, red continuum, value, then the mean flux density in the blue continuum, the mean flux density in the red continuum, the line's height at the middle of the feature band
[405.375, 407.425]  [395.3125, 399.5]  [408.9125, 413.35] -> -0.105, 15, 15.6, 15.4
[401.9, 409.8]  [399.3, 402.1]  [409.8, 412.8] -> -0.035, 17.3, 15.4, 16.4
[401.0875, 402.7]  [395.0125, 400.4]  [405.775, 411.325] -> -0.103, 15.5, 15.9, 15.7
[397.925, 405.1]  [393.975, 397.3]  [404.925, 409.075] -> -0.099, 14.6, 16.9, 15.8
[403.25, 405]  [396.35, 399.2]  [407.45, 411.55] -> -0.161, 14.3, 15.5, 15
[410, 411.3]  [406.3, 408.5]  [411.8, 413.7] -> 0.182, 16.8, 16.6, 16.7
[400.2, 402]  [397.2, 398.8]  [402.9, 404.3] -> -0.026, 16.1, 17.2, 16.7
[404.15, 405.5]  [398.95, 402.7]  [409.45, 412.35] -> -0.053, 17.3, 15.1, 16.4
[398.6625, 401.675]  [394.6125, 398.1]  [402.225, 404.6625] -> -0.090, 14.4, 17.3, 16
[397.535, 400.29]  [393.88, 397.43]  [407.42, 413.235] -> -0.156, 14.6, 15.9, 14.9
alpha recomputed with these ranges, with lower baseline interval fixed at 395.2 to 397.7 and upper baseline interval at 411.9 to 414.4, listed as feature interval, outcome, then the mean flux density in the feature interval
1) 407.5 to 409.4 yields -0.12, 16.7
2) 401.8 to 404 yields -0.39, 17.2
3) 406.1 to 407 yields -0.08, 16.8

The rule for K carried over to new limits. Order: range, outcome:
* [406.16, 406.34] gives 17.1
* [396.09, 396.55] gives 14.5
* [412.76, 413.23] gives 16.2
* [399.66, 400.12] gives 17.7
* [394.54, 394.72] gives 17.1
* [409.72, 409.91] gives 13.8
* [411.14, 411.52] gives 16.6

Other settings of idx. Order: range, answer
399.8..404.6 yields 17.3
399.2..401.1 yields 17.2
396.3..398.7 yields 13.6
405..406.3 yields 17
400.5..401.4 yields 16.8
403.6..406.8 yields 17.1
